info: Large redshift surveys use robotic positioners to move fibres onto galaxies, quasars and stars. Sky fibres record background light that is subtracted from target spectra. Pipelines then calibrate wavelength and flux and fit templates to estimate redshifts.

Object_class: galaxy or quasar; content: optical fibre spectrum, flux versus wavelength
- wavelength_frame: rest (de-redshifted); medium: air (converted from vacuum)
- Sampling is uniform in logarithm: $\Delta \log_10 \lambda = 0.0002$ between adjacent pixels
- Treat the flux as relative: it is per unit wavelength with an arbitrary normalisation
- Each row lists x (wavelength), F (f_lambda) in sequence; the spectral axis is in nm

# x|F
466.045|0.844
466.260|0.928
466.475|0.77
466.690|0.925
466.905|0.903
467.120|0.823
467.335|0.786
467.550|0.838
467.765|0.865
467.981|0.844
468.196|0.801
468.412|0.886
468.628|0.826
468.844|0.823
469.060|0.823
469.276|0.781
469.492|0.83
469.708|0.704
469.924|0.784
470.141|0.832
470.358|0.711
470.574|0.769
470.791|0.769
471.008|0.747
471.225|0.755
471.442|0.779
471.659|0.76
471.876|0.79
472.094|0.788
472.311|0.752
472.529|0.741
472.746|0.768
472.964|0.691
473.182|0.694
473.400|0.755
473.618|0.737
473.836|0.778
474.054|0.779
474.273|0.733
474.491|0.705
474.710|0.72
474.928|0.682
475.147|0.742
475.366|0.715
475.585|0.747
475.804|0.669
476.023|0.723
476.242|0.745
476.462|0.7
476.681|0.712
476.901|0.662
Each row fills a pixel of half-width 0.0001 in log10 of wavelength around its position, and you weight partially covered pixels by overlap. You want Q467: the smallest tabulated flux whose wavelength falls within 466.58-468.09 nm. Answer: 0.786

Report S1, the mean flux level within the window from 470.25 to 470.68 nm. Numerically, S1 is 0.741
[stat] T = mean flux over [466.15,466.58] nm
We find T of 0.848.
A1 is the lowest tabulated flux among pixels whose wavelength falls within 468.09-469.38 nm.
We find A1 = 0.781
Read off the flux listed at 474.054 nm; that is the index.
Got 0.779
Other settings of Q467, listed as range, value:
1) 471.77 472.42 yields 0.752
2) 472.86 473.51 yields 0.691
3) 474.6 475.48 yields 0.682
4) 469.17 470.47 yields 0.704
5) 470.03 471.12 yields 0.711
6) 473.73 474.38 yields 0.733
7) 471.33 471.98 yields 0.76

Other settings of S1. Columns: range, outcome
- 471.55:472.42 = 0.772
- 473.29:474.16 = 0.763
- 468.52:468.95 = 0.824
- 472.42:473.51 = 0.73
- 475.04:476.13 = 0.719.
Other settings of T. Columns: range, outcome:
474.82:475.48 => 0.713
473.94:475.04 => 0.724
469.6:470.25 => 0.773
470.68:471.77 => 0.762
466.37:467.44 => 0.842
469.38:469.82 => 0.769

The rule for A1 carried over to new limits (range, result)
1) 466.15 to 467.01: 0.77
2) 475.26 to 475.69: 0.715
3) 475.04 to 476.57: 0.669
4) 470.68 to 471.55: 0.747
